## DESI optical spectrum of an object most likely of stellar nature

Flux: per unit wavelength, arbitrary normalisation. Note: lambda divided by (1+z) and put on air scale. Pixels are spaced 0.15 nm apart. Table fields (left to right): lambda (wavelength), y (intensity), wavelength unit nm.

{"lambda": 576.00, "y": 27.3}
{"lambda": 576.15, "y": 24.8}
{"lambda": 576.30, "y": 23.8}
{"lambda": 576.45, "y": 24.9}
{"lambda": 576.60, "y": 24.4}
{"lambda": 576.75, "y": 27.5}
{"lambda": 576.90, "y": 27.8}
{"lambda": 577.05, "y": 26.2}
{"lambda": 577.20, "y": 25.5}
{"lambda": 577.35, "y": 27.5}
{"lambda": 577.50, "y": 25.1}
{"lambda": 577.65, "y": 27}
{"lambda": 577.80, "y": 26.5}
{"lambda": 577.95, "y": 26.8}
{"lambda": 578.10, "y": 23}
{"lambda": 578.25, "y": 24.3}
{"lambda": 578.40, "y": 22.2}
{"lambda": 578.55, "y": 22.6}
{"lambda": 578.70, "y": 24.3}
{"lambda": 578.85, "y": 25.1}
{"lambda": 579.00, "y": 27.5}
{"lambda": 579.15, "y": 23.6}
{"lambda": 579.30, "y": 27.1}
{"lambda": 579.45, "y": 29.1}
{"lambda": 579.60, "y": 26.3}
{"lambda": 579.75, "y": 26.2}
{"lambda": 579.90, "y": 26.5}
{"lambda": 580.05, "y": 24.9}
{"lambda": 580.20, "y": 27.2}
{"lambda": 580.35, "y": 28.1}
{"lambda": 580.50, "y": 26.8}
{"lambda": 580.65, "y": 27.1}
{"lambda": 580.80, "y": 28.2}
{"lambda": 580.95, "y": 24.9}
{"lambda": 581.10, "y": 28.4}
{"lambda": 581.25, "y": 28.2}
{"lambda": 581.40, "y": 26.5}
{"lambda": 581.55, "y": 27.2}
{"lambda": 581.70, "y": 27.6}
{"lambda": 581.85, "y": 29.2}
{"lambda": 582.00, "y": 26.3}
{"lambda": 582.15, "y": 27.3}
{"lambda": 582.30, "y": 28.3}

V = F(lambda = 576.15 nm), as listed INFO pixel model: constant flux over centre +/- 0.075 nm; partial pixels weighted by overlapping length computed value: 24.8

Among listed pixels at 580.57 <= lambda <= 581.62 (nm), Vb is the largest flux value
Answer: 28.4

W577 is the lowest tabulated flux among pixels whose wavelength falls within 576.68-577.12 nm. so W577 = 26.2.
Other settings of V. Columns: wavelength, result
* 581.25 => 28.2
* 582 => 26.3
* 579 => 27.5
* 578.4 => 22.2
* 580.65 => 27.1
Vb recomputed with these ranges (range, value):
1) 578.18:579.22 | 27.5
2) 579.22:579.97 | 29.1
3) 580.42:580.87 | 28.2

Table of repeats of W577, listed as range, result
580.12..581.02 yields 24.9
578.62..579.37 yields 23.6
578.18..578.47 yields 22.2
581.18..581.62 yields 26.5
